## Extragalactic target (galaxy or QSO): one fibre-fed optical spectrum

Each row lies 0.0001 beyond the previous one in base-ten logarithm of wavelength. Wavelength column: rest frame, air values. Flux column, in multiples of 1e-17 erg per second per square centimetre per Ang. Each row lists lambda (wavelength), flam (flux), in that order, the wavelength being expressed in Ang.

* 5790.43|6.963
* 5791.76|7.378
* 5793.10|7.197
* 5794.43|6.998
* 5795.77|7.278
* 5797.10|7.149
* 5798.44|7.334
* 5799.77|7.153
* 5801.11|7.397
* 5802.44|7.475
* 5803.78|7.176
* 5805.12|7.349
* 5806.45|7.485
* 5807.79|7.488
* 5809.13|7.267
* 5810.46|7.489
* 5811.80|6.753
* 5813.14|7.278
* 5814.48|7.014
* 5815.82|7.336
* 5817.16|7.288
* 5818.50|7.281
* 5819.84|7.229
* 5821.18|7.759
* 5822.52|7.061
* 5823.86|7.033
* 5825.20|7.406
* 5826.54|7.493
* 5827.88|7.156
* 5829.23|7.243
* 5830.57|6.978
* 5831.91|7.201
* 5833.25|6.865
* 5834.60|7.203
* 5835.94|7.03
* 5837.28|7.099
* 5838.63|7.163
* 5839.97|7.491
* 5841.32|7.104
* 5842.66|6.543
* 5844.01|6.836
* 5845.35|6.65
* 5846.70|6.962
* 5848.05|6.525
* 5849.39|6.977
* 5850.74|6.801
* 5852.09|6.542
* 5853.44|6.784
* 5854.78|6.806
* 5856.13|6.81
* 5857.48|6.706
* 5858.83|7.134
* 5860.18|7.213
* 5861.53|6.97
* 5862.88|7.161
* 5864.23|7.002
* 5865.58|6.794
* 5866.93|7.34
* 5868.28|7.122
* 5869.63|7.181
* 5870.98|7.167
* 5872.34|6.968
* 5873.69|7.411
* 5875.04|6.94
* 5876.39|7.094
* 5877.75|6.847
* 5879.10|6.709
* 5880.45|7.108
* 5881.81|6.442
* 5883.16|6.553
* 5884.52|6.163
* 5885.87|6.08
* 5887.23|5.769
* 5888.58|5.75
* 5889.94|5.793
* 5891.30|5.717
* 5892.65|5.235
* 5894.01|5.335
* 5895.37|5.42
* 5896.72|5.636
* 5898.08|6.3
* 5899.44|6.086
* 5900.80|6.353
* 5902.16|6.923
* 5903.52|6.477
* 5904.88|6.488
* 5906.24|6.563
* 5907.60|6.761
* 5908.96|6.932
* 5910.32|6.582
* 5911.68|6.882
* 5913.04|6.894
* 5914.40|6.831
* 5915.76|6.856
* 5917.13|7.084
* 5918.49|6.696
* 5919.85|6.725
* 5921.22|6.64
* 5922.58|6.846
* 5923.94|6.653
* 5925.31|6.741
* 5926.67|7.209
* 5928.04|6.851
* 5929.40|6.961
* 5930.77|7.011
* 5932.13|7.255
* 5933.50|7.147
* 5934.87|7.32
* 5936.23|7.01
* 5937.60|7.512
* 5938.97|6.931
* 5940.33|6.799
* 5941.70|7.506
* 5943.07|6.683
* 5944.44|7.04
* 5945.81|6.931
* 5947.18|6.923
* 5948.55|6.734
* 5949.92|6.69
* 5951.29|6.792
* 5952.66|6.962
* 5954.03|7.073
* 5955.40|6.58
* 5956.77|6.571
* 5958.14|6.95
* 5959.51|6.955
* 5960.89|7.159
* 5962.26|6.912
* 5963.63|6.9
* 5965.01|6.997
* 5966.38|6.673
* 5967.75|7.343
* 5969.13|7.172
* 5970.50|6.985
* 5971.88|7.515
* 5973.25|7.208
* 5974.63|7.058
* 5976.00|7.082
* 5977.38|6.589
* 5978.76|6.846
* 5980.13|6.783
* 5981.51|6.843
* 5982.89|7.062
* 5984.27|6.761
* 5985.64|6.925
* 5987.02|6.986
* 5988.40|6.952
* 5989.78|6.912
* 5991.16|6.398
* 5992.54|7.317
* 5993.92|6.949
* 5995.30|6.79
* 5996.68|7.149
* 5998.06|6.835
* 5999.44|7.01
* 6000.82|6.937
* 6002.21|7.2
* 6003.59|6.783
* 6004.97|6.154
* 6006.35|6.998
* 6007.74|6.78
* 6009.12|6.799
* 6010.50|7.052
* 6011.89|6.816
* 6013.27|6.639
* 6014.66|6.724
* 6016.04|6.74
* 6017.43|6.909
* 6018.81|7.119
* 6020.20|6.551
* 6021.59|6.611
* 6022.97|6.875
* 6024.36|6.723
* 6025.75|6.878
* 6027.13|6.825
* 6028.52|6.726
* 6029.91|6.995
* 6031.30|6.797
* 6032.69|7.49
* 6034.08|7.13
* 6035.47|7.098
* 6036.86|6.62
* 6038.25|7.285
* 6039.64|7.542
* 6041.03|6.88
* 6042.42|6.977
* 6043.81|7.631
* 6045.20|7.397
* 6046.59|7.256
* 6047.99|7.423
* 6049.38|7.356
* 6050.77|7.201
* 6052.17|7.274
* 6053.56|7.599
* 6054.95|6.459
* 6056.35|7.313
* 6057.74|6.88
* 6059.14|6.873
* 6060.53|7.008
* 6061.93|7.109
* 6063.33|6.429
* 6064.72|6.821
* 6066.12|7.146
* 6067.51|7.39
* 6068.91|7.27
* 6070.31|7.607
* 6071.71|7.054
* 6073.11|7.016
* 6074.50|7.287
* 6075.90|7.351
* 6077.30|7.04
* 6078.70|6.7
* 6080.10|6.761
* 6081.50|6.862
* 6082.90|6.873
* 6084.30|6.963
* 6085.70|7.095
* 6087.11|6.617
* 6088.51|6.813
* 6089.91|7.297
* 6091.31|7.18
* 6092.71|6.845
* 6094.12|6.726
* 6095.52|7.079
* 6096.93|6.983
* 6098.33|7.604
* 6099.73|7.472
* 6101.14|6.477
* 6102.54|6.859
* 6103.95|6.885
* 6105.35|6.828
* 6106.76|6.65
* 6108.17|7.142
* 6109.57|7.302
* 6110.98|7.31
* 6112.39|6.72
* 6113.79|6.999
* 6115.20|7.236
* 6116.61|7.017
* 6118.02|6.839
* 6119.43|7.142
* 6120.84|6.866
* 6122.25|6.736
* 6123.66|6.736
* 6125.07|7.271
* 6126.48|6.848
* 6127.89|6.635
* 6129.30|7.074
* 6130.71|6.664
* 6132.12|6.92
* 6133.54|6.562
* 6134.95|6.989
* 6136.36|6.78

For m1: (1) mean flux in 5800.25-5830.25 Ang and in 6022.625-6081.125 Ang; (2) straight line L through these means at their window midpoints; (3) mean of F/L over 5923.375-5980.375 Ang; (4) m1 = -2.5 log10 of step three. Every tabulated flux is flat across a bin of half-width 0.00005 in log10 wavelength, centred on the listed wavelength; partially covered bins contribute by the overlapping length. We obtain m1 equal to 0.029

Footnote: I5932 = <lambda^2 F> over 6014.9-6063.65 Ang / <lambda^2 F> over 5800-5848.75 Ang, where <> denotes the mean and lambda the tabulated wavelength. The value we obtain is 1.05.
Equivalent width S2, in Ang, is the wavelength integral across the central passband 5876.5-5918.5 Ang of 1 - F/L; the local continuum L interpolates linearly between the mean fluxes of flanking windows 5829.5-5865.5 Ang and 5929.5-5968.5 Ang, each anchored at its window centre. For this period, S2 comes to 3.6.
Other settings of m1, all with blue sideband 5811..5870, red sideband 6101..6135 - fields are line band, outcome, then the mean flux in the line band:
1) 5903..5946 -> 0.02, 6.9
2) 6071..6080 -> -0.02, 7.06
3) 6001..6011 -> 0.02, 6.83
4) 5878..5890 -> 0.12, 6.31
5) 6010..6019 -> 0.02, 6.84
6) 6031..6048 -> -0.04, 7.19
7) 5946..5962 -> 0.02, 6.86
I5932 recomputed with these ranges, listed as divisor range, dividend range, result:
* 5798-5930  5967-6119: 1.09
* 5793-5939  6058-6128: 1.10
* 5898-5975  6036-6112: 1.07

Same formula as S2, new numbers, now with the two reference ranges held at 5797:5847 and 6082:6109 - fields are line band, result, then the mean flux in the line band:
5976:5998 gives 0.5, 6.89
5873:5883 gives 0.3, 6.92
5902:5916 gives 0.8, 6.74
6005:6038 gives 0.8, 6.86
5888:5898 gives 2.2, 5.6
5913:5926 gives 0.6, 6.79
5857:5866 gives 0.2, 7.01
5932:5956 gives 0.3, 6.99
